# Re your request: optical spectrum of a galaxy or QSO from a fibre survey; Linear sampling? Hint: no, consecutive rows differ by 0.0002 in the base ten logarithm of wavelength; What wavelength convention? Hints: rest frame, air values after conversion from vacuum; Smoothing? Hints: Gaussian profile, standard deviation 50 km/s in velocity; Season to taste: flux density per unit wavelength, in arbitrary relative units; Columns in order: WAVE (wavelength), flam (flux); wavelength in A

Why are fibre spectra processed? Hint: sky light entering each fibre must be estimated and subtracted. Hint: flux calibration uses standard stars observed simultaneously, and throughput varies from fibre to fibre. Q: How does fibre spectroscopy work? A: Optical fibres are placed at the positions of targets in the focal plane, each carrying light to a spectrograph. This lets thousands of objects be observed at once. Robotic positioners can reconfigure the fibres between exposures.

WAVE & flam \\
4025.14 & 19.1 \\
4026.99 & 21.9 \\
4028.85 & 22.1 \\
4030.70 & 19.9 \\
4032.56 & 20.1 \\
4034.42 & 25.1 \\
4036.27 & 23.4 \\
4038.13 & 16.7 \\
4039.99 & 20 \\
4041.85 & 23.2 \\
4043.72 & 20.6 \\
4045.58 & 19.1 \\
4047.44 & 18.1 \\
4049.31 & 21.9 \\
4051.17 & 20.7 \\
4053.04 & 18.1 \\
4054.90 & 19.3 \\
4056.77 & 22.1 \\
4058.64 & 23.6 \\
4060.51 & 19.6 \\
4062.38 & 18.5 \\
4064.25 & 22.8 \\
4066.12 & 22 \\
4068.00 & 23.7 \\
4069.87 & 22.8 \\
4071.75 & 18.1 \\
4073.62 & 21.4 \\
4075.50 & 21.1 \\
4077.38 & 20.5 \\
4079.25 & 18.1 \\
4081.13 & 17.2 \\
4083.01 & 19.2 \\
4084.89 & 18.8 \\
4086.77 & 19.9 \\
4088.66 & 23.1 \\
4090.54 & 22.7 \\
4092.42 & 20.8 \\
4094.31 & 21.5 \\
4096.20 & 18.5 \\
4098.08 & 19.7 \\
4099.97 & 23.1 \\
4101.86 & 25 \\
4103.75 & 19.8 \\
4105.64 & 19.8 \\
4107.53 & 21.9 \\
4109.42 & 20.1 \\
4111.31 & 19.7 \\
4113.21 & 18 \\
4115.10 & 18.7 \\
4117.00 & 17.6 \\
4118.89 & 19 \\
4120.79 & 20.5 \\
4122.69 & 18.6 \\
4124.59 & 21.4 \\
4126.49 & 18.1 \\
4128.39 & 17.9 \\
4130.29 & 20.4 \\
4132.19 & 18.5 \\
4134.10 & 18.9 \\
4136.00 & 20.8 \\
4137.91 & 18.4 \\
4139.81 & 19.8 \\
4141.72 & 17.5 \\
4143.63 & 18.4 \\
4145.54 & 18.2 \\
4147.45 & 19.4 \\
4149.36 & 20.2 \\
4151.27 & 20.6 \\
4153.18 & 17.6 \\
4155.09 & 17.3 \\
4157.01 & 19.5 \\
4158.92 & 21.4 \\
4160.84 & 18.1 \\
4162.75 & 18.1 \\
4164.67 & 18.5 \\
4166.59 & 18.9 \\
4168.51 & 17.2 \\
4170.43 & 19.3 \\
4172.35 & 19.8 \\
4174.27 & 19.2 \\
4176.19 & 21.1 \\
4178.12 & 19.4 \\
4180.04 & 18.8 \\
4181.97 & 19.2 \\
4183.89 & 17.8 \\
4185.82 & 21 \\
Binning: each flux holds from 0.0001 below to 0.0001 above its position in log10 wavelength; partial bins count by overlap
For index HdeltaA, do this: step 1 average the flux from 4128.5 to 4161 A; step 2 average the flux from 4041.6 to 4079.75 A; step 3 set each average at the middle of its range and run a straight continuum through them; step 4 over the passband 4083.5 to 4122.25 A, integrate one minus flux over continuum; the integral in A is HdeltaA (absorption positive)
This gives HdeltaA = -0.89 A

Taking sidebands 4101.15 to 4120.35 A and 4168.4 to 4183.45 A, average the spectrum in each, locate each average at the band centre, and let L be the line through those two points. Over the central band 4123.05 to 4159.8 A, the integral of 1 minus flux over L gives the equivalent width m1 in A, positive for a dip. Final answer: 0.9 A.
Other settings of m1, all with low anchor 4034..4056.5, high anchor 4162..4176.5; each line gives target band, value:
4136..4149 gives 0.28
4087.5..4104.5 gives -1.49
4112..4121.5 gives 0.41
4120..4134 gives 0.11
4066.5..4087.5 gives -0.05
